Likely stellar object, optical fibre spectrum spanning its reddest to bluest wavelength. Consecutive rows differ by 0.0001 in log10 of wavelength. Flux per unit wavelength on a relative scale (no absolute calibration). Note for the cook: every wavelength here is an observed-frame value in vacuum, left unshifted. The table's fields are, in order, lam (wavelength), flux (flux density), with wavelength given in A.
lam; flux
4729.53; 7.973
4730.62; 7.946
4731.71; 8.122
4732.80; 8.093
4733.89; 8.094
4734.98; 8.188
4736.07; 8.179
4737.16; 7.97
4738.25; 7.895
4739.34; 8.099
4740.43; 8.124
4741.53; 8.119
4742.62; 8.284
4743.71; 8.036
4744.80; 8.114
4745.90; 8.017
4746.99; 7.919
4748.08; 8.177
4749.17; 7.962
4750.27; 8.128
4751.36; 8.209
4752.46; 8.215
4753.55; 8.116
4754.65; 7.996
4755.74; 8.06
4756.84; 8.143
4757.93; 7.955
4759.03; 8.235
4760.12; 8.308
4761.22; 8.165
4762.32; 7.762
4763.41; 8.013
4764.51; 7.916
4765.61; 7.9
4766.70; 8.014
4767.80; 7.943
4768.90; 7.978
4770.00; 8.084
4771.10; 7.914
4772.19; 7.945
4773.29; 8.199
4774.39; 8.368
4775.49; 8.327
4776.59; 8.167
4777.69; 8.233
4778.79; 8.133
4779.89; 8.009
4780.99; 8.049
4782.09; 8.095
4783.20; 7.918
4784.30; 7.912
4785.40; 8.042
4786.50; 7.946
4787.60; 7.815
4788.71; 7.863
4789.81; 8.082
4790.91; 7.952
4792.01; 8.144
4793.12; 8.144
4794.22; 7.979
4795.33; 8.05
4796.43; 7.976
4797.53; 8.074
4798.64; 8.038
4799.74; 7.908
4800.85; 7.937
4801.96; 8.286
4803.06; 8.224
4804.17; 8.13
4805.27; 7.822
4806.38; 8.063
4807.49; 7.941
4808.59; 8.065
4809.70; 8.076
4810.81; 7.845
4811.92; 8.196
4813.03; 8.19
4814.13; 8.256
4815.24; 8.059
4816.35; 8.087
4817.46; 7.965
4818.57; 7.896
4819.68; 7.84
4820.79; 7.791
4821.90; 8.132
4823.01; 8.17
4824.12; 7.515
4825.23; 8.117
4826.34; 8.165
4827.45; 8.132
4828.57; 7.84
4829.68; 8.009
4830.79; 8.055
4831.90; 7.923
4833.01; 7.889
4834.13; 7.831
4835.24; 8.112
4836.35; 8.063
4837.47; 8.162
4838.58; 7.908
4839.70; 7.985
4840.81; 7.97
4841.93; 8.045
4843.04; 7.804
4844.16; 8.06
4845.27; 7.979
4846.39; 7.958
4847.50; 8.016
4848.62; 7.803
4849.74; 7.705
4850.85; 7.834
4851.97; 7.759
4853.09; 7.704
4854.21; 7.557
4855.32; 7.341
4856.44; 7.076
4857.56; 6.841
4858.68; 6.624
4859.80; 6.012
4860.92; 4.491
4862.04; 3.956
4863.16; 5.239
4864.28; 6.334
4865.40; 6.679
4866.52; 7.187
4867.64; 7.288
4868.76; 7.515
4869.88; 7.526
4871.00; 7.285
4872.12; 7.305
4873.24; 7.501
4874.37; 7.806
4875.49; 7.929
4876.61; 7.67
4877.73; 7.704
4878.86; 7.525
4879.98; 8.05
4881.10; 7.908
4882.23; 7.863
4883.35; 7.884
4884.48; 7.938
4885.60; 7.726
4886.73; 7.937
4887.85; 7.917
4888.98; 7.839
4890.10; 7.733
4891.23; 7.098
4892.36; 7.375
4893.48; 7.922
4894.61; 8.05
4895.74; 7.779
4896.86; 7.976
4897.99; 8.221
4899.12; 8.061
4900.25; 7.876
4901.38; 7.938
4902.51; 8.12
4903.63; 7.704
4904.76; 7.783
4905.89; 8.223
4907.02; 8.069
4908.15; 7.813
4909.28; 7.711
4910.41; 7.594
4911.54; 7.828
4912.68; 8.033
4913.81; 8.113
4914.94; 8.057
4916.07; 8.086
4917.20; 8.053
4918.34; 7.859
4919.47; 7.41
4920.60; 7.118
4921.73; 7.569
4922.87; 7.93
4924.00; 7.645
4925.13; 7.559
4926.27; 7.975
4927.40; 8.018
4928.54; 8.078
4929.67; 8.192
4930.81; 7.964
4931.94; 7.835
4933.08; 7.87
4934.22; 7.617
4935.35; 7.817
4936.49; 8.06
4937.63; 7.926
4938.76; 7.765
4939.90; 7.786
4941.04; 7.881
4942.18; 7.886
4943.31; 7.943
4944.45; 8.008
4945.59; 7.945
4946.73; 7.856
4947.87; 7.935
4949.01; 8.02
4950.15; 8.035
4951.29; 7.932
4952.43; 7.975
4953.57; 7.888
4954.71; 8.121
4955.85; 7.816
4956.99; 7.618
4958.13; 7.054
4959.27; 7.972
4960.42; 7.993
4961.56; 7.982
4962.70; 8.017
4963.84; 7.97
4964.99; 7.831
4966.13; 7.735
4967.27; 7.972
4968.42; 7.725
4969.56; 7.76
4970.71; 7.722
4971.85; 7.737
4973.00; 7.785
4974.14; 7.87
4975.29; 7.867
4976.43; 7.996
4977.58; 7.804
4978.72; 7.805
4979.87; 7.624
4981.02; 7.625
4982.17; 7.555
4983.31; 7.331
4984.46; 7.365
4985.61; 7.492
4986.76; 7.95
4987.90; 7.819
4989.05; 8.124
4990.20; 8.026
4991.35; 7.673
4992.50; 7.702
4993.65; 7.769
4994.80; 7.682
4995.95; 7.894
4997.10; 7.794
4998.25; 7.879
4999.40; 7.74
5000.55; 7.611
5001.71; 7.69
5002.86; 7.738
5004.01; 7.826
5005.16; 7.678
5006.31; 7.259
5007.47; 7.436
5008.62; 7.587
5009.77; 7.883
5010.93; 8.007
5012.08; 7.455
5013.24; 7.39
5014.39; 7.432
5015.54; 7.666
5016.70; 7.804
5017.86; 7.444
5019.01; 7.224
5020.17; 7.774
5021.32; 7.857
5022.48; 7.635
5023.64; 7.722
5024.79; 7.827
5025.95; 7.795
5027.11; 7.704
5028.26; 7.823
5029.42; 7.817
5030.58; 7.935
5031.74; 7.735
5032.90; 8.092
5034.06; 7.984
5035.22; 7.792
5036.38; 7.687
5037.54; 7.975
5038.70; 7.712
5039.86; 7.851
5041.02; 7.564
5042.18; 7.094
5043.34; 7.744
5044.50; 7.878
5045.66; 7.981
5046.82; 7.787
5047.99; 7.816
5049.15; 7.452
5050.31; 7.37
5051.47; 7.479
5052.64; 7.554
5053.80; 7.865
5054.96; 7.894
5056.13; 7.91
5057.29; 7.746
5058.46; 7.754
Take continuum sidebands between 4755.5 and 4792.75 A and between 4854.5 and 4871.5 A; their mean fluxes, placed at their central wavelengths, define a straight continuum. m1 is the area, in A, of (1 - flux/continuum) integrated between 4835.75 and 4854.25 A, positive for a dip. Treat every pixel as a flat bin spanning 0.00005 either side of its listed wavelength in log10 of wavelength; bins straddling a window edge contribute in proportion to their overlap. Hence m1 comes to -2.96 A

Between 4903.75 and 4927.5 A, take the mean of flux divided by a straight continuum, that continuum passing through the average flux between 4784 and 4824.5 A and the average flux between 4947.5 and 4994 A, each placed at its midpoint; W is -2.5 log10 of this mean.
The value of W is 0.01 mag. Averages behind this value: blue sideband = 8.01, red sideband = 7.8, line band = 7.82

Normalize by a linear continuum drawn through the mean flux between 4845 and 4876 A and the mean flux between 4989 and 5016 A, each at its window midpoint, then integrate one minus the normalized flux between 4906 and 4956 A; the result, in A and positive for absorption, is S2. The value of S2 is -3.38 A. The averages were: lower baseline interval 7.07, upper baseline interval 7.7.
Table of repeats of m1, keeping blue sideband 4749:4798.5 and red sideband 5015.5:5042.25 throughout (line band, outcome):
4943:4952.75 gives -0.15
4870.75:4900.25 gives 0.52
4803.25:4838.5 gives -0.07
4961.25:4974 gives -0.04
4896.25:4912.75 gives -0.07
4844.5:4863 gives 2.19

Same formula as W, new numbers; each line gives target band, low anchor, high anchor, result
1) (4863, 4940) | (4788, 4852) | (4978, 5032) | 0.02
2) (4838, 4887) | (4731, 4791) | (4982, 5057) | 0.08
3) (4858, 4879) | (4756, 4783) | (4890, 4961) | 0.17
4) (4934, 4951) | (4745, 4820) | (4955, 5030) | -0.01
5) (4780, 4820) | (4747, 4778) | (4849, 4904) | -0.02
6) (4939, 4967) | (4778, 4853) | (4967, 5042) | -0.01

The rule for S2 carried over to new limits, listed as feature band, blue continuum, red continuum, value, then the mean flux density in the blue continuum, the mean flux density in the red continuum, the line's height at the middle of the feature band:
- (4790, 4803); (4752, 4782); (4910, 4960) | 0.0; 8.08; 7.86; 8.04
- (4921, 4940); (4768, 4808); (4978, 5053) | -0.1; 8.05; 7.7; 7.83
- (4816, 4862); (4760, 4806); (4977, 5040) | 1.7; 8.04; 7.72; 7.96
